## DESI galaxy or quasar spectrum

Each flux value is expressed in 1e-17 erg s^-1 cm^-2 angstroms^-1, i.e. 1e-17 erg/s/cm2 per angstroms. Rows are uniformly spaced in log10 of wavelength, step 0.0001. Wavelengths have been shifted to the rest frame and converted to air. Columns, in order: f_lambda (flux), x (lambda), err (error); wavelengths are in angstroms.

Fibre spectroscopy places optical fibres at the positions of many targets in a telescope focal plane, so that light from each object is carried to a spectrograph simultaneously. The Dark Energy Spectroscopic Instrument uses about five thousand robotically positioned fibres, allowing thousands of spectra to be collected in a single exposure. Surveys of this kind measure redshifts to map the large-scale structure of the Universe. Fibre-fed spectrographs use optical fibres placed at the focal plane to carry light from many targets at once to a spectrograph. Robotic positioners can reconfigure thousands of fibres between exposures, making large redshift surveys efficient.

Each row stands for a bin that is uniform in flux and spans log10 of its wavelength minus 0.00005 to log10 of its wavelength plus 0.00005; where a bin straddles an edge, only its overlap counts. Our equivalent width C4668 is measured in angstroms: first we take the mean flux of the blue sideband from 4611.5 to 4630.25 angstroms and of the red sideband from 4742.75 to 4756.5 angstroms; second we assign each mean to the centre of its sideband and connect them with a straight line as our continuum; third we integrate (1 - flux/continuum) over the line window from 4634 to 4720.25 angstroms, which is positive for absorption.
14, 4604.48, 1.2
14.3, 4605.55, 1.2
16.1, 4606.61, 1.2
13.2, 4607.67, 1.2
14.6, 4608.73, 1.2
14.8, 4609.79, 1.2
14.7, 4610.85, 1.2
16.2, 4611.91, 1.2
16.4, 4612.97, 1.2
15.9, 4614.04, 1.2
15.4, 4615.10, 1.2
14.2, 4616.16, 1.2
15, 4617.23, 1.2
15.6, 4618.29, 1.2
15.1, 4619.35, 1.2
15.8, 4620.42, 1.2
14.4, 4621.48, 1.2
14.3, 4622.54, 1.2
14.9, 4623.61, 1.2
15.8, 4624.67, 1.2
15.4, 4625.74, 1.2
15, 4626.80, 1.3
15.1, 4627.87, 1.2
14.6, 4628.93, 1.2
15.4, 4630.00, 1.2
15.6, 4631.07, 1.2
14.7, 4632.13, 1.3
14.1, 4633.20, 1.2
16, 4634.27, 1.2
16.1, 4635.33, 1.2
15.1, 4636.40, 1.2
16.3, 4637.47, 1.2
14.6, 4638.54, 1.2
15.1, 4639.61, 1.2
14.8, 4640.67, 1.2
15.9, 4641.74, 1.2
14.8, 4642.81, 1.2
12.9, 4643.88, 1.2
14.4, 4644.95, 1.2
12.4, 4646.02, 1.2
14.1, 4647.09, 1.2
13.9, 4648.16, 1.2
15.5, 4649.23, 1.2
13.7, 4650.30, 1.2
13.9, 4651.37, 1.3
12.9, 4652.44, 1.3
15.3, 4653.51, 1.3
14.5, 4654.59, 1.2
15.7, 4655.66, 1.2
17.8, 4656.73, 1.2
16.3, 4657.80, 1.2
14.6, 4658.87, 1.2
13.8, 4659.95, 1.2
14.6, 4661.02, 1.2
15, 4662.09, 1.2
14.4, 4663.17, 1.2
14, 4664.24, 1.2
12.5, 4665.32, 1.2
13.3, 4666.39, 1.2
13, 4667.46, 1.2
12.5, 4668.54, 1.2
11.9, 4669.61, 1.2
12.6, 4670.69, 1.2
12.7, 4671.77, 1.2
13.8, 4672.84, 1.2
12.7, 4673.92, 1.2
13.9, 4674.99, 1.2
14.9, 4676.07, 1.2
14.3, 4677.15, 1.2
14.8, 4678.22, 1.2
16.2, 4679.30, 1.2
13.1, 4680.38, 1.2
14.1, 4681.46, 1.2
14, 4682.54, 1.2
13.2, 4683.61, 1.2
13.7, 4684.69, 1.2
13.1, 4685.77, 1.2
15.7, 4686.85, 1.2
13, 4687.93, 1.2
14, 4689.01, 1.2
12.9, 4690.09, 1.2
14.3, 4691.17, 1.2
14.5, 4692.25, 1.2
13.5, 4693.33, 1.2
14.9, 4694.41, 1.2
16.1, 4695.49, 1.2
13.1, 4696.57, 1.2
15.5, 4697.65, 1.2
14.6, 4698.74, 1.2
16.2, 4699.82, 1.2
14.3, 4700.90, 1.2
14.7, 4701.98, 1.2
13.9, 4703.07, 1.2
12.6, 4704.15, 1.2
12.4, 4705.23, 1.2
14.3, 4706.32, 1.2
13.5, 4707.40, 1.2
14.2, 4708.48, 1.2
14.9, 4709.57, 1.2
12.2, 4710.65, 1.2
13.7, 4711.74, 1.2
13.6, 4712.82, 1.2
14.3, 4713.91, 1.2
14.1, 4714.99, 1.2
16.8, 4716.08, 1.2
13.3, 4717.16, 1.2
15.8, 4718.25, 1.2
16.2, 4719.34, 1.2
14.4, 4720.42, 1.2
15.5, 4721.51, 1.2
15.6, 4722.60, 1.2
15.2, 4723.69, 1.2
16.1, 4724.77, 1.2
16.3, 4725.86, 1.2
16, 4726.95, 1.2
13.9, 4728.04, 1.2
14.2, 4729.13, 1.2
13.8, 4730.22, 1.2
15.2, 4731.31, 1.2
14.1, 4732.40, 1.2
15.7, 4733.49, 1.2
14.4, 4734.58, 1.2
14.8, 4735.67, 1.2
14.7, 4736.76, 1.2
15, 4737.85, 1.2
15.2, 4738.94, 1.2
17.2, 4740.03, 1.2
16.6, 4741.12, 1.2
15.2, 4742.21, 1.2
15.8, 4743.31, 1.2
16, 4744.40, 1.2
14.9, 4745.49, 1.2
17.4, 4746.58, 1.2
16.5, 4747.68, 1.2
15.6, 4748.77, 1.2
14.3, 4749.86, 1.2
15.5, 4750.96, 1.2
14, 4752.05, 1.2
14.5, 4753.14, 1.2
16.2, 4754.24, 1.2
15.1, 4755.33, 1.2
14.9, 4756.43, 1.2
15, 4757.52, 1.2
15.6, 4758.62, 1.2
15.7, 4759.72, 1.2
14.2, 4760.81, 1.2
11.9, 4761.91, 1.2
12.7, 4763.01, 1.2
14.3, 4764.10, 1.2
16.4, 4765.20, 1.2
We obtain 6.0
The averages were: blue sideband 15.2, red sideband 15.5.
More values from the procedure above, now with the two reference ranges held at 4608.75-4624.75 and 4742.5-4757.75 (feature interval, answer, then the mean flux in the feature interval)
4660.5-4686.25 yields 2.7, 13.7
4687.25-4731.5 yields 2.5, 14.5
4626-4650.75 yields 0.7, 14.8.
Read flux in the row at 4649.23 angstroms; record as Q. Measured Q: 15.5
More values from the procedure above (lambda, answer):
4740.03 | 17.2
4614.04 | 15.9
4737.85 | 15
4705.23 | 12.4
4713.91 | 14.3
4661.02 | 14.6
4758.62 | 15.6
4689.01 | 14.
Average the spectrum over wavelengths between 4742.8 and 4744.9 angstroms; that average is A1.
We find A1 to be 15.9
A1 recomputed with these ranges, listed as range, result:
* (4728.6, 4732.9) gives 14.3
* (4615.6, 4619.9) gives 15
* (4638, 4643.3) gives 15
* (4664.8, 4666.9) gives 12.9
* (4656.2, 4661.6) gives 15.4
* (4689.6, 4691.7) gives 13.6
